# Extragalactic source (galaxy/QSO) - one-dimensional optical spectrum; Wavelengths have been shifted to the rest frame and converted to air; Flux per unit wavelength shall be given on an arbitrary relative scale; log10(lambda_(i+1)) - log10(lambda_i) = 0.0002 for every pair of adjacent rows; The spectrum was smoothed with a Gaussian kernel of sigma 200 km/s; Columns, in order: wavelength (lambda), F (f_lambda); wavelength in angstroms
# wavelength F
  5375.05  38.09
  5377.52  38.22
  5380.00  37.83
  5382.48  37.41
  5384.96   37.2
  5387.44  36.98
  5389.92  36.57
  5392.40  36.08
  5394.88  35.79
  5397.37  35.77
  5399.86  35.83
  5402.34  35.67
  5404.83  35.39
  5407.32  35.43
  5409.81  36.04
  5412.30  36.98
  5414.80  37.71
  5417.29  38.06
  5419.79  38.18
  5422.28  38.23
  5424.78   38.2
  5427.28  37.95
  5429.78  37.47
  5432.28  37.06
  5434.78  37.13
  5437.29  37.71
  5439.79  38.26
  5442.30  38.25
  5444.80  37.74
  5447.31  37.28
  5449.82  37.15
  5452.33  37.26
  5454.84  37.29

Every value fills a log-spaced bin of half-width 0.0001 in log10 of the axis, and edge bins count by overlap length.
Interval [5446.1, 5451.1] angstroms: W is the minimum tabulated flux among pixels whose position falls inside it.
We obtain 37.15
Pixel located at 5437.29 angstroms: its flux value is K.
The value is 37.71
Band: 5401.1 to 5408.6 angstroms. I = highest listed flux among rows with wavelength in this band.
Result 35.67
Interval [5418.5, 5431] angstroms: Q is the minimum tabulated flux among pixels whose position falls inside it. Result 37.47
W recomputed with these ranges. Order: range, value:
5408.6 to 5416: 36.04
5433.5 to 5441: 37.13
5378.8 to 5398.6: 35.77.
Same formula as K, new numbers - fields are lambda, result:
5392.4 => 36.08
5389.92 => 36.57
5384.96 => 37.2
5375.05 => 38.09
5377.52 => 38.22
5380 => 37.83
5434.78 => 37.13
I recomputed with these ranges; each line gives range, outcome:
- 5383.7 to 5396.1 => 37.2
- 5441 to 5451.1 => 38.25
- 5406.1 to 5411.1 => 36.04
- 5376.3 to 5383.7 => 38.22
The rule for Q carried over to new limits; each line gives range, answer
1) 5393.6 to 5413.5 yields 35.39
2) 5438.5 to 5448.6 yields 37.28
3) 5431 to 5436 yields 37.06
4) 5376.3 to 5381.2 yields 37.83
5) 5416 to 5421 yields 38.06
